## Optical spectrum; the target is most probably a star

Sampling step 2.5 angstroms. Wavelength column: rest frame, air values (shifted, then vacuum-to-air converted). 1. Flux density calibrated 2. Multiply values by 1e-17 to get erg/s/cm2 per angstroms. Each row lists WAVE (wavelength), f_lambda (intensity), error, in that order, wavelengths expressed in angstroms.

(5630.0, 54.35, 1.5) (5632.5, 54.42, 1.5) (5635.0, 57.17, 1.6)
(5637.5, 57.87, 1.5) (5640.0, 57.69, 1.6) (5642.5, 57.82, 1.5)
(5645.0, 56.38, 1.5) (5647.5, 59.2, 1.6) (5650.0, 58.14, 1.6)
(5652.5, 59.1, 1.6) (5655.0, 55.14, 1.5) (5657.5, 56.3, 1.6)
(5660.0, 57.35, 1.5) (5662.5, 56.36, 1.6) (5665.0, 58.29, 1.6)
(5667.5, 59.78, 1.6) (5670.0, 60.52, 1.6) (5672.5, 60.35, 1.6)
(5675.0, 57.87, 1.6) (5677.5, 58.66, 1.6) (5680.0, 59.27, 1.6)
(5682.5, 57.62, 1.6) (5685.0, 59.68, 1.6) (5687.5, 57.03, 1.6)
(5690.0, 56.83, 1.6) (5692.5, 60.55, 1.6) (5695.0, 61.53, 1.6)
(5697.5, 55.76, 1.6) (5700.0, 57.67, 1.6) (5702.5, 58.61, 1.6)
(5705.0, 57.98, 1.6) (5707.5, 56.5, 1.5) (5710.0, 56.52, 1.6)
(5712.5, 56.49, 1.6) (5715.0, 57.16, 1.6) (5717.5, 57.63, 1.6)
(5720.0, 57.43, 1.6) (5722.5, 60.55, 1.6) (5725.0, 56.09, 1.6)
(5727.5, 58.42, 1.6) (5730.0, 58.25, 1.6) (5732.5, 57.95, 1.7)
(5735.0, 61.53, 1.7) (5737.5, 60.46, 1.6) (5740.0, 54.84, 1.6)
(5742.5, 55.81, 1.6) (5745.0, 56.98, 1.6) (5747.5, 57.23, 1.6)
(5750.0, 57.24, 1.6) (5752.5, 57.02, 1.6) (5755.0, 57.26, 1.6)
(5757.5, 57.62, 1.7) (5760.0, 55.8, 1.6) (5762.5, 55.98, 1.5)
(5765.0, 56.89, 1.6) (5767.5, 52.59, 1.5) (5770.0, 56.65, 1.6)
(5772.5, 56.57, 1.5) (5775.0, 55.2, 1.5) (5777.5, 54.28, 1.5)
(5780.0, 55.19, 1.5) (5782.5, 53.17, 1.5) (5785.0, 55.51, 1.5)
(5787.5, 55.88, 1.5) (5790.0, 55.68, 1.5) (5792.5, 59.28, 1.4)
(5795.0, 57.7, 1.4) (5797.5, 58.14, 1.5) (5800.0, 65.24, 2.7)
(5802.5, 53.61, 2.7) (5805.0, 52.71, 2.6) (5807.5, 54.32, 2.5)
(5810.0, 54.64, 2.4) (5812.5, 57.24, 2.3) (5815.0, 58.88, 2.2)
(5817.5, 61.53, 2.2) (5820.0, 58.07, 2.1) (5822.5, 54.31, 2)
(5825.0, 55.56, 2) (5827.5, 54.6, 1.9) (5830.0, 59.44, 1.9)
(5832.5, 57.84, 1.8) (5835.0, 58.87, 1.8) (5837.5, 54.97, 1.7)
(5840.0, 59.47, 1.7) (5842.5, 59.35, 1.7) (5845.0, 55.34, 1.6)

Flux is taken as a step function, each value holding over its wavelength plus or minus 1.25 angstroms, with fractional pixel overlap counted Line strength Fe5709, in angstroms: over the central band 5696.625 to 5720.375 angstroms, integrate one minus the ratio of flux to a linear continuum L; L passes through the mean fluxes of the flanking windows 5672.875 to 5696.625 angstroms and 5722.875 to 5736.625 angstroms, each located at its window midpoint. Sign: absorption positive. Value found 0.6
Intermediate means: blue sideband 58.8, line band 57.2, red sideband 58.6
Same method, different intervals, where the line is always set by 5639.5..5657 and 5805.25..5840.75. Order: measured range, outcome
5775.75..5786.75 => 0.5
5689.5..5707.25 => -0.3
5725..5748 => -0.2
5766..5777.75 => 0.4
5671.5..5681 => -0.3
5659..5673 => -0.3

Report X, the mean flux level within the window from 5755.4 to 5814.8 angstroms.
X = 56.1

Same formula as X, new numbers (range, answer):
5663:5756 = 58.1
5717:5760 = 57.7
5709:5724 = 57.6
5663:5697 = 58.9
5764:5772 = 55.4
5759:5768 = 55.5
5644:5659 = 57.4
